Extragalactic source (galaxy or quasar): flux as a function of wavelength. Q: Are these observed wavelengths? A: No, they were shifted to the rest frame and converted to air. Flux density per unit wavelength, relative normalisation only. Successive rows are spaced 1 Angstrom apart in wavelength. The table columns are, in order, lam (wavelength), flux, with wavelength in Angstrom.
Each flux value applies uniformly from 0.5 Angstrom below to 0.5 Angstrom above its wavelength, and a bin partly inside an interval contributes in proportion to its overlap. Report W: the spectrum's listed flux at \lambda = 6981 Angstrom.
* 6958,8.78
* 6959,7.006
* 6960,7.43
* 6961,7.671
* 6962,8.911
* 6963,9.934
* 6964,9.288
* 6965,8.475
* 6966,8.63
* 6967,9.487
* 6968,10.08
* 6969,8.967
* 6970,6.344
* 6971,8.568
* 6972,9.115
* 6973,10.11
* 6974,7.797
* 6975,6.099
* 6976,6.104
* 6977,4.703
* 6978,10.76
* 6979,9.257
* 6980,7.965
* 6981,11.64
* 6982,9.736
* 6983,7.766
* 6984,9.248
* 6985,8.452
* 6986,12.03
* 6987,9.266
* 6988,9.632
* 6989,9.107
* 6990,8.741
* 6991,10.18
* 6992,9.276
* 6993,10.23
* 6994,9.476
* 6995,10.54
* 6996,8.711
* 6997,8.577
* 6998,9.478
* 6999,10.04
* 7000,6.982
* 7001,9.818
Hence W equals 11.64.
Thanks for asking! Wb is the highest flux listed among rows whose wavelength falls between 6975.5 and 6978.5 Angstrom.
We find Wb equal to 10.76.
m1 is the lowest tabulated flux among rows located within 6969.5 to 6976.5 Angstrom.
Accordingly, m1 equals 6.099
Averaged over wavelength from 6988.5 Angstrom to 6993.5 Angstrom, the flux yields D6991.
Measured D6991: 9.51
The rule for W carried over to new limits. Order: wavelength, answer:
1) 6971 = 8.568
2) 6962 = 8.911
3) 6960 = 7.43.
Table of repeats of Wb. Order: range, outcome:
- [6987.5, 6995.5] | 10.54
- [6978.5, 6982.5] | 11.64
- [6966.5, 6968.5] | 10.08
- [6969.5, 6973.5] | 10.11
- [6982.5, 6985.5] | 9.248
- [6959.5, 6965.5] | 9.934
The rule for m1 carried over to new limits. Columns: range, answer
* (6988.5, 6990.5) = 8.741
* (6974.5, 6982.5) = 4.703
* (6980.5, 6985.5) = 7.766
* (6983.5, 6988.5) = 8.452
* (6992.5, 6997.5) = 8.577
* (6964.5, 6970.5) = 6.344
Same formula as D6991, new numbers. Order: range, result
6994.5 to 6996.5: 9.63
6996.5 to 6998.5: 9.03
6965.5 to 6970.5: 8.7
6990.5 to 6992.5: 9.73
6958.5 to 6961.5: 7.37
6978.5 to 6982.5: 9.65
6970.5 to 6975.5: 8.34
